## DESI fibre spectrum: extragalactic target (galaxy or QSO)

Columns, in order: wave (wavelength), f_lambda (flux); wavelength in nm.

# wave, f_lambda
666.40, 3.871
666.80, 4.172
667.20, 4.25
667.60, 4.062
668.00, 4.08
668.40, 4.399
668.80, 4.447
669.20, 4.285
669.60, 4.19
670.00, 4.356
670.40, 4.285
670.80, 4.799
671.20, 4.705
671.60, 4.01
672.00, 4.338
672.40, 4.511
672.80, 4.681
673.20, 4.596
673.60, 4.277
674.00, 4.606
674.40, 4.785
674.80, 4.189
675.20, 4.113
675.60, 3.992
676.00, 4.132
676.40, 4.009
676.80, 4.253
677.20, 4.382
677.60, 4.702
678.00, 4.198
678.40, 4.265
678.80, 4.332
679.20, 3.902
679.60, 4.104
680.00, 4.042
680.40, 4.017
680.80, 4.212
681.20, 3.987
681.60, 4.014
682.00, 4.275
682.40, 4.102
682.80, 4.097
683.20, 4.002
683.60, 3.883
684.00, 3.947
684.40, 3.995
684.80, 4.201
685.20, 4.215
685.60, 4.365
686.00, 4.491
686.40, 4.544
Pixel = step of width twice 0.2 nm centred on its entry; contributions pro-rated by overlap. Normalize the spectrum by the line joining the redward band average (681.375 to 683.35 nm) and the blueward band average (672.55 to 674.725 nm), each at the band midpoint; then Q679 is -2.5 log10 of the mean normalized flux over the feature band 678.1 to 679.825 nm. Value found 0.03 mag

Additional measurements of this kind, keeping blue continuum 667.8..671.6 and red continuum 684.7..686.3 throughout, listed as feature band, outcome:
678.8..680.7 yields 0.075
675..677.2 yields 0.060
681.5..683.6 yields 0.068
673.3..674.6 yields -0.047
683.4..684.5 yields 0.107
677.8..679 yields 0.023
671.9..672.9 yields -0.035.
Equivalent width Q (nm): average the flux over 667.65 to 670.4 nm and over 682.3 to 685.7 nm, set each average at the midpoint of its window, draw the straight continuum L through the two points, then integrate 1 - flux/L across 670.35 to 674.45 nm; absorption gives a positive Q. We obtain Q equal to -0.26 nm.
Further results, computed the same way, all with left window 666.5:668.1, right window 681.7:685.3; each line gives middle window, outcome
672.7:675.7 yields -0.22 nm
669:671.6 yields -0.18 nm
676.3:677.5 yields -0.05 nm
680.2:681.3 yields 0.00 nm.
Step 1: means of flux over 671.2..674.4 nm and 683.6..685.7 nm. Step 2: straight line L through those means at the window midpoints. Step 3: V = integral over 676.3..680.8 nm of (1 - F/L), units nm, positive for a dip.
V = 0.09 nm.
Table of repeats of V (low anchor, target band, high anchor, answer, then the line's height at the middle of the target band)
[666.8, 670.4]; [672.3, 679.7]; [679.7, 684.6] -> -0.31 nm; 4.14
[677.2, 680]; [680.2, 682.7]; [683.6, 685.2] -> 0.03 nm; 4.15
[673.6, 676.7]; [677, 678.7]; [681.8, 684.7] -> -0.08 nm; 4.19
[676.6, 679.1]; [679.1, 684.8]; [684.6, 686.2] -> 0.37 nm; 4.33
